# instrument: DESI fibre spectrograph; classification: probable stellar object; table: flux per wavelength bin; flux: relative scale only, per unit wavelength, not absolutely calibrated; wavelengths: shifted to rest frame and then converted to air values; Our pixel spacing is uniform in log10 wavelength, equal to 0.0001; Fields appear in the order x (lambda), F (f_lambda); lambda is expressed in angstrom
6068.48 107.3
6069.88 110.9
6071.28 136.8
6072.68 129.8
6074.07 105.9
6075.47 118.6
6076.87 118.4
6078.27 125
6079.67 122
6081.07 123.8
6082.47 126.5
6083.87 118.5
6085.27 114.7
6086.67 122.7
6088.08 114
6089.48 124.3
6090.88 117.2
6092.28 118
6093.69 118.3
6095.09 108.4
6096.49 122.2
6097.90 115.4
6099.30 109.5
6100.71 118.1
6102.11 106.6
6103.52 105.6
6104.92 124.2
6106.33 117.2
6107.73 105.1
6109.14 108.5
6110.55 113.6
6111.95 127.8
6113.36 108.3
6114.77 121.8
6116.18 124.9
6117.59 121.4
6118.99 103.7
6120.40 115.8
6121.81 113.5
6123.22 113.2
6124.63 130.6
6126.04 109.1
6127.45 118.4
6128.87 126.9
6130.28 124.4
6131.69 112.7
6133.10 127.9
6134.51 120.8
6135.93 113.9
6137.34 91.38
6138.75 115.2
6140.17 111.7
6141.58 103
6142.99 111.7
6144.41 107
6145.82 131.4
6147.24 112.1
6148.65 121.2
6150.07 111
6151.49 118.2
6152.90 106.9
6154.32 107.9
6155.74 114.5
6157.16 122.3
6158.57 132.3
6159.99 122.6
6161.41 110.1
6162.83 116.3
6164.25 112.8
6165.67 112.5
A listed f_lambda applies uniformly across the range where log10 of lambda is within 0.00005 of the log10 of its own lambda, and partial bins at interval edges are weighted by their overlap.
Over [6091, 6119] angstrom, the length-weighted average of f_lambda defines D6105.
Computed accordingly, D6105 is 115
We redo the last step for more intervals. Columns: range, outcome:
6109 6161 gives 116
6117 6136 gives 118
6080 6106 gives 117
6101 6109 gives 112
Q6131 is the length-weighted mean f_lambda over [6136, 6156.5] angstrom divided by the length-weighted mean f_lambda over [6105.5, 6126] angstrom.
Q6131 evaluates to 1.0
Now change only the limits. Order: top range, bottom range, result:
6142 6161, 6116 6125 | 1.00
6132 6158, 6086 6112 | 0.99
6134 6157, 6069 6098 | 0.94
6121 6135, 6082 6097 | 1.01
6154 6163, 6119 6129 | 1.02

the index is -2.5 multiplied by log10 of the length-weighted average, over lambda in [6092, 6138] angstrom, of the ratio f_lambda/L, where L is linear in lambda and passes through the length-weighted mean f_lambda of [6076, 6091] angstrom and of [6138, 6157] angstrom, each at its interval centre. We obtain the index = 0.01 mag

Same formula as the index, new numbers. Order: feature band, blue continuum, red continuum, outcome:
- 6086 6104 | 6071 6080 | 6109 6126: 0.04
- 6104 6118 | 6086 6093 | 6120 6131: 0.02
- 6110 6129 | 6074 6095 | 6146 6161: 0.01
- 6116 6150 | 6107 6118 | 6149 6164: 0.01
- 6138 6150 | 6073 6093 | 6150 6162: 0.03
